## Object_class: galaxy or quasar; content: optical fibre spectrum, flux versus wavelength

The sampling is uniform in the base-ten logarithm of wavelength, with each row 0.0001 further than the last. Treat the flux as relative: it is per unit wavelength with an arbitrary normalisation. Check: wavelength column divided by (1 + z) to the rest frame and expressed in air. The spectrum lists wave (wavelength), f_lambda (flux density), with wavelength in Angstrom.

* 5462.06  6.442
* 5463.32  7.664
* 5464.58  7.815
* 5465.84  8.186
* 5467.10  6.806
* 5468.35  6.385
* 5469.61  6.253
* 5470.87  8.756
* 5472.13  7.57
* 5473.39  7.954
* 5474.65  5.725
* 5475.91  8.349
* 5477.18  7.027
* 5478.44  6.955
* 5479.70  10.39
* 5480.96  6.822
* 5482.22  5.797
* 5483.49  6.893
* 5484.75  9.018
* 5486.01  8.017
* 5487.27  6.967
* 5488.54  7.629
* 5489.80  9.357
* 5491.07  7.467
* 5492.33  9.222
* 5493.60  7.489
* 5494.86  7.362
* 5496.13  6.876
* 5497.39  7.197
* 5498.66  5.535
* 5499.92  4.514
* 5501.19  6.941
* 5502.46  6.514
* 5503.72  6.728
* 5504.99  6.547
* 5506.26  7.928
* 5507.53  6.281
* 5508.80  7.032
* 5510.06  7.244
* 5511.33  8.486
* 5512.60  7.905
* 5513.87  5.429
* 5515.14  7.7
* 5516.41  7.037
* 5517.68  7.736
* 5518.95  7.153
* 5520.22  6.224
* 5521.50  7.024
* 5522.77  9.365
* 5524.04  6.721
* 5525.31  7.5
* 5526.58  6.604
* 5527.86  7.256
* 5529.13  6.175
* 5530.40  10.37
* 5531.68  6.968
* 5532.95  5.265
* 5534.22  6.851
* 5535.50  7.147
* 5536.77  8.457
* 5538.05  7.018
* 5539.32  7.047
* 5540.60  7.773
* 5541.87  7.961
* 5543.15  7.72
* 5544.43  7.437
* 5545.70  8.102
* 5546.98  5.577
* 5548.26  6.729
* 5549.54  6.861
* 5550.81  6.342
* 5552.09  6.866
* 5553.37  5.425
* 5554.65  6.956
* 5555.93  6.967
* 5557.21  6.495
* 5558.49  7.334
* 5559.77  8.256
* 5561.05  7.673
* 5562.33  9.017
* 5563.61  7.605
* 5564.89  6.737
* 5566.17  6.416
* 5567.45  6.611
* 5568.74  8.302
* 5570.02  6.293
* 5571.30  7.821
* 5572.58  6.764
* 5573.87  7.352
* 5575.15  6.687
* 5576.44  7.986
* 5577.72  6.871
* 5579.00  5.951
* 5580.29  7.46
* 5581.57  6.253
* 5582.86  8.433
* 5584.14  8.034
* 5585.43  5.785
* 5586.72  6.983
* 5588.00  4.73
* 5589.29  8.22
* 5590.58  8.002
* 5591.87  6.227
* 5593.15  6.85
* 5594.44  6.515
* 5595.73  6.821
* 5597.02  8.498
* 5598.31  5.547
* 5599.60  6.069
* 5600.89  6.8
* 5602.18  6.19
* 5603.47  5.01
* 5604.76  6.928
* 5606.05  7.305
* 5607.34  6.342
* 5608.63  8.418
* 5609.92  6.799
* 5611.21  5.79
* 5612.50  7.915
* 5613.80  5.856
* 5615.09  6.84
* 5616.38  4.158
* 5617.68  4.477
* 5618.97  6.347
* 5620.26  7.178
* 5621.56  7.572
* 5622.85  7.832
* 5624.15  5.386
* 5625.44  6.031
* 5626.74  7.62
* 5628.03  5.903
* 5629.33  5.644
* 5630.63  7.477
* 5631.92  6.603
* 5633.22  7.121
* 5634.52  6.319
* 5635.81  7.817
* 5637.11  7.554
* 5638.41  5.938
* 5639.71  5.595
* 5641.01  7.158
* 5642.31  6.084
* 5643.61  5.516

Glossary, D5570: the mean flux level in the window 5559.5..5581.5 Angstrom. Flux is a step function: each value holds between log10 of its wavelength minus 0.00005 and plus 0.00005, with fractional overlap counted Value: 7.24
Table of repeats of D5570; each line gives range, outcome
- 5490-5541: 7.17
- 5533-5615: 6.99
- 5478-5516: 7.28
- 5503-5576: 7.18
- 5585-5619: 6.5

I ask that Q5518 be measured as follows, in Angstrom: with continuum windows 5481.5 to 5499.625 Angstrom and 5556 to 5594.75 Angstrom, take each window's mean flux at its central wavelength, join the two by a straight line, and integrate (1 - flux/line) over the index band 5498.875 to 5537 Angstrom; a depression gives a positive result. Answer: 1.34 Angstrom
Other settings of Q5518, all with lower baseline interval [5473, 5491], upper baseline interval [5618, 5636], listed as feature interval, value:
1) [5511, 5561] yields 0.7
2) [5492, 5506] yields 1.4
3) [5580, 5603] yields 0.3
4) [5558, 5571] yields -0.6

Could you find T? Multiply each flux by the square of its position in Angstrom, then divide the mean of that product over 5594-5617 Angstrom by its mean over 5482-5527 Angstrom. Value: 0.9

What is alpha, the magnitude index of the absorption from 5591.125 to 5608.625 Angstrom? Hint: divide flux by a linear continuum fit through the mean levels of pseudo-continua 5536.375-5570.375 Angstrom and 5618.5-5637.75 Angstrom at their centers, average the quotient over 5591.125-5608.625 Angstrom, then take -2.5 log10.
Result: 0.054 mag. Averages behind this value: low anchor 7.18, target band 6.62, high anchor 6.83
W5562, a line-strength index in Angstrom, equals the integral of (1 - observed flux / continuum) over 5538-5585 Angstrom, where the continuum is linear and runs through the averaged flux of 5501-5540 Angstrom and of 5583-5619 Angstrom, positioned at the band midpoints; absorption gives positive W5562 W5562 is -2.0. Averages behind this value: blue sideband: 7.19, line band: 7.16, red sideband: 6.58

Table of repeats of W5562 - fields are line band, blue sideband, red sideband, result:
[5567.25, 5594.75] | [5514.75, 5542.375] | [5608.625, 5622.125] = -1.05 Angstrom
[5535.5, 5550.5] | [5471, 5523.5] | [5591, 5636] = -0.60 Angstrom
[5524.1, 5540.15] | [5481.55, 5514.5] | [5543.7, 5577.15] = -0.18 Angstrom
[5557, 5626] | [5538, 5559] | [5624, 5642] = -0.60 Angstrom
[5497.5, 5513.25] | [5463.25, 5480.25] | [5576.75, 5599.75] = 1.14 Angstrom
